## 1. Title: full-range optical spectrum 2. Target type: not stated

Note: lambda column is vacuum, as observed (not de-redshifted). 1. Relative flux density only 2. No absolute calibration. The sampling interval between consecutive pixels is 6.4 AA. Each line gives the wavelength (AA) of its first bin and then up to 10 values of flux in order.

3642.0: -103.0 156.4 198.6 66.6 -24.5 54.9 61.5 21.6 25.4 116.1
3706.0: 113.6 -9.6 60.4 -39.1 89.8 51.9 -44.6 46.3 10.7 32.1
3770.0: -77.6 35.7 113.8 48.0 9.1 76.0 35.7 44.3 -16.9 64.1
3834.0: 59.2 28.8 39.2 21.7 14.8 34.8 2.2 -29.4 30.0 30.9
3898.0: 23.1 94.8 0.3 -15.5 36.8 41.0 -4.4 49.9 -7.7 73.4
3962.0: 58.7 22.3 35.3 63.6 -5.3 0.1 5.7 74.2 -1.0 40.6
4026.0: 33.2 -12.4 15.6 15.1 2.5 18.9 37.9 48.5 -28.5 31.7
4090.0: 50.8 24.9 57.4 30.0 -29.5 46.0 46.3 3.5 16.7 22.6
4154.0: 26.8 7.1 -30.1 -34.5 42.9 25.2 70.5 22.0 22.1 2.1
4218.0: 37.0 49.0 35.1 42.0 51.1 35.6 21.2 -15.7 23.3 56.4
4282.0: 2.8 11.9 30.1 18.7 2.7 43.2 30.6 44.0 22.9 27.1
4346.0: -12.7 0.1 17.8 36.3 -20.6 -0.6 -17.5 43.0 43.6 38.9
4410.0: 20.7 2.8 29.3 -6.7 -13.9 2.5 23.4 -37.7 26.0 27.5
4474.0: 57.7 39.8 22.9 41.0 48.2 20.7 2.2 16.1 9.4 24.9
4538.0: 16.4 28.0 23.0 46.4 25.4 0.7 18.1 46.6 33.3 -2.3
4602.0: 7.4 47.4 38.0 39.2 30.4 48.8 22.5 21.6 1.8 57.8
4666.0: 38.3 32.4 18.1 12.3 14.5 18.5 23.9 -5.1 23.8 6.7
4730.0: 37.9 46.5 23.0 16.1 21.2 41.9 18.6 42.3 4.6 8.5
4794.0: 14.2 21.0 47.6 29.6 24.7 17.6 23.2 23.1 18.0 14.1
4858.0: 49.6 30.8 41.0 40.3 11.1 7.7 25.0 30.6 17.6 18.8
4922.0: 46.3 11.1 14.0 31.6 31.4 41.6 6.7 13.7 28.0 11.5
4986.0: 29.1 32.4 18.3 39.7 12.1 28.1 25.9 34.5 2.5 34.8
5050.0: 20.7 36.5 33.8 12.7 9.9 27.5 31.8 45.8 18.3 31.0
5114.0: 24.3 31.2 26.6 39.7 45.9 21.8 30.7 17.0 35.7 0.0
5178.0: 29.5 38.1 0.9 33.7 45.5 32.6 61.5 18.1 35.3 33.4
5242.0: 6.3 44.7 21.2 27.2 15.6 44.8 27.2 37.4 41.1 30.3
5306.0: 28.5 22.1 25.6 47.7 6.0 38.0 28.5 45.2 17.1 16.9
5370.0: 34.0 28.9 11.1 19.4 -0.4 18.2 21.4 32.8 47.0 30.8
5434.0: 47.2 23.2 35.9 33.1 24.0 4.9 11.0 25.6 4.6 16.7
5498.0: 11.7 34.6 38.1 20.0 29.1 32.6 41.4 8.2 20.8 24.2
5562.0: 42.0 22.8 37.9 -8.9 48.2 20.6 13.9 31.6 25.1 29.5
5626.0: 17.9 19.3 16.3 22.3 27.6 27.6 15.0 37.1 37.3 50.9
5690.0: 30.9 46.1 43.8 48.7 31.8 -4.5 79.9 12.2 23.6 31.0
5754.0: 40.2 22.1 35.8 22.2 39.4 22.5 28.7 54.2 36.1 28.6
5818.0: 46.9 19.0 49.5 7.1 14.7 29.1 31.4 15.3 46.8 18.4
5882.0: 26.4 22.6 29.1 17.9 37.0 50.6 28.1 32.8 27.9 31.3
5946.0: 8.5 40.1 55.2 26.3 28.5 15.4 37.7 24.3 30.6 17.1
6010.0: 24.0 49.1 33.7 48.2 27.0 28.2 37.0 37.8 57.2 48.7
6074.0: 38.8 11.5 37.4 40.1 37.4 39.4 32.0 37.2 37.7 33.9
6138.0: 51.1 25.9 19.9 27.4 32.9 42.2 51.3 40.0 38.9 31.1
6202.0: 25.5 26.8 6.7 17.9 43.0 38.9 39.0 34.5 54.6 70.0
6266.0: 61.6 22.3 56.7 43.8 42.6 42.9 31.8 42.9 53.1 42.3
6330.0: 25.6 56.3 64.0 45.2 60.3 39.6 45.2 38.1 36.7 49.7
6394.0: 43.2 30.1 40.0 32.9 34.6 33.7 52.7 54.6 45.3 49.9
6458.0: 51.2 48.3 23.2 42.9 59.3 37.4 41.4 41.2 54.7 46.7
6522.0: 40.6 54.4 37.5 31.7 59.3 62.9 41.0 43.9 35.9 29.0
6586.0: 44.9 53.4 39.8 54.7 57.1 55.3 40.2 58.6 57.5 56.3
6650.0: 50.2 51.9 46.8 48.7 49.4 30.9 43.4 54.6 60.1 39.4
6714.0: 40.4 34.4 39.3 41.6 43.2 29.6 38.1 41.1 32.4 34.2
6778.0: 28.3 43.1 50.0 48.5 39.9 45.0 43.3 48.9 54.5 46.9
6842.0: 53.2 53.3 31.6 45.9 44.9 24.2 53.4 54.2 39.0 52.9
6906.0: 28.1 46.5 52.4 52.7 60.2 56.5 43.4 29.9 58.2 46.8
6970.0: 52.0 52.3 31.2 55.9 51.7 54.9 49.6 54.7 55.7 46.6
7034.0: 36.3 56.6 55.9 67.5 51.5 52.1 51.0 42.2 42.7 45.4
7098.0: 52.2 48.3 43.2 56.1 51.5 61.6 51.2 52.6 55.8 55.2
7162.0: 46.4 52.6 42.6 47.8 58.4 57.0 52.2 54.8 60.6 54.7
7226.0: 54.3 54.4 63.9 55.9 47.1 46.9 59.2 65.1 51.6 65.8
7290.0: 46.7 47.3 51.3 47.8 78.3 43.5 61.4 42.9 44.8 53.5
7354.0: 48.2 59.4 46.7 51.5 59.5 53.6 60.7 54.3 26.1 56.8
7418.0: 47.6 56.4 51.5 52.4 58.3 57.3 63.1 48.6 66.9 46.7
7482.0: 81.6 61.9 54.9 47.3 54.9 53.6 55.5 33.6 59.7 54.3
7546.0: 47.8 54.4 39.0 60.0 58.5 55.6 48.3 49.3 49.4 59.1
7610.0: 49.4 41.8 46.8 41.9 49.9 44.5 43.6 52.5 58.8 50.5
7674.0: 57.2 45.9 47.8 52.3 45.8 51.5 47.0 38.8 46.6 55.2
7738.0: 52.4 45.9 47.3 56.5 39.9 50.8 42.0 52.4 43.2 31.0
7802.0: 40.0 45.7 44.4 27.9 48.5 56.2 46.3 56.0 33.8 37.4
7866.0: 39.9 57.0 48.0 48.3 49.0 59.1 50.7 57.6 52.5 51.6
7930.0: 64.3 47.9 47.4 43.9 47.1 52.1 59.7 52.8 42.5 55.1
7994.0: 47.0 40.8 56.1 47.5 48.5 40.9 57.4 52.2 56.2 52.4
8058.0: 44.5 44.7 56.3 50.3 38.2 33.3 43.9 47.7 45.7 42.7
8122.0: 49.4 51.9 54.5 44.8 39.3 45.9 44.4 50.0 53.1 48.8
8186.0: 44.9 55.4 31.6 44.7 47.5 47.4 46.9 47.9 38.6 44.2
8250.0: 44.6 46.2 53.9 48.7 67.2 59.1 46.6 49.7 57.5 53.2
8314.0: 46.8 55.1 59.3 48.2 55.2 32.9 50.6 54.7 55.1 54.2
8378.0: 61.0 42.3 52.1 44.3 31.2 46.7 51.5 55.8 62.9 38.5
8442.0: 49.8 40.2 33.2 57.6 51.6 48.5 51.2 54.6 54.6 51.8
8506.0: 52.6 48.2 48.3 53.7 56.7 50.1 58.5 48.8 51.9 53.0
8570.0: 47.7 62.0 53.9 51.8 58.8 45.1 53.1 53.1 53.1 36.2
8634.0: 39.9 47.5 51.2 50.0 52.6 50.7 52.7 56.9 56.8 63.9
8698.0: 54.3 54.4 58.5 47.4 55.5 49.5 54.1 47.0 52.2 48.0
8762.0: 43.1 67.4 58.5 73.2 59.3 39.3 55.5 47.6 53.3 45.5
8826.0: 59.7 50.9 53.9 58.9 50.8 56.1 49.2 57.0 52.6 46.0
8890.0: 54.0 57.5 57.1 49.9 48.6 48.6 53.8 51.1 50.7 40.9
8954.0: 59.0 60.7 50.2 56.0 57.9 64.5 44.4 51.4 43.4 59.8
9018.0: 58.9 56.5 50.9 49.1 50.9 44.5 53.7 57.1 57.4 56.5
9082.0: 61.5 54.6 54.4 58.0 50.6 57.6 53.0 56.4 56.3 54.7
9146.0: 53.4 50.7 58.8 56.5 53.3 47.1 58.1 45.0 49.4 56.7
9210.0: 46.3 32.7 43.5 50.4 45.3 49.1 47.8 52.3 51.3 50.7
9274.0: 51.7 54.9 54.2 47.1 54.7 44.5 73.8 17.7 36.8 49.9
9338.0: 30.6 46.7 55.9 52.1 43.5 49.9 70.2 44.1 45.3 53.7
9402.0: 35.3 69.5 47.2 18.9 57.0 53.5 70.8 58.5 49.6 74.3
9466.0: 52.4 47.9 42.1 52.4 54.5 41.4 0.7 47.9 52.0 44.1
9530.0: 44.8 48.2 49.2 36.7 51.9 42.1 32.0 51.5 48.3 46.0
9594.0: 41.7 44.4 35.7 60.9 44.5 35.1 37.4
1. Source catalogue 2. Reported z 0.564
